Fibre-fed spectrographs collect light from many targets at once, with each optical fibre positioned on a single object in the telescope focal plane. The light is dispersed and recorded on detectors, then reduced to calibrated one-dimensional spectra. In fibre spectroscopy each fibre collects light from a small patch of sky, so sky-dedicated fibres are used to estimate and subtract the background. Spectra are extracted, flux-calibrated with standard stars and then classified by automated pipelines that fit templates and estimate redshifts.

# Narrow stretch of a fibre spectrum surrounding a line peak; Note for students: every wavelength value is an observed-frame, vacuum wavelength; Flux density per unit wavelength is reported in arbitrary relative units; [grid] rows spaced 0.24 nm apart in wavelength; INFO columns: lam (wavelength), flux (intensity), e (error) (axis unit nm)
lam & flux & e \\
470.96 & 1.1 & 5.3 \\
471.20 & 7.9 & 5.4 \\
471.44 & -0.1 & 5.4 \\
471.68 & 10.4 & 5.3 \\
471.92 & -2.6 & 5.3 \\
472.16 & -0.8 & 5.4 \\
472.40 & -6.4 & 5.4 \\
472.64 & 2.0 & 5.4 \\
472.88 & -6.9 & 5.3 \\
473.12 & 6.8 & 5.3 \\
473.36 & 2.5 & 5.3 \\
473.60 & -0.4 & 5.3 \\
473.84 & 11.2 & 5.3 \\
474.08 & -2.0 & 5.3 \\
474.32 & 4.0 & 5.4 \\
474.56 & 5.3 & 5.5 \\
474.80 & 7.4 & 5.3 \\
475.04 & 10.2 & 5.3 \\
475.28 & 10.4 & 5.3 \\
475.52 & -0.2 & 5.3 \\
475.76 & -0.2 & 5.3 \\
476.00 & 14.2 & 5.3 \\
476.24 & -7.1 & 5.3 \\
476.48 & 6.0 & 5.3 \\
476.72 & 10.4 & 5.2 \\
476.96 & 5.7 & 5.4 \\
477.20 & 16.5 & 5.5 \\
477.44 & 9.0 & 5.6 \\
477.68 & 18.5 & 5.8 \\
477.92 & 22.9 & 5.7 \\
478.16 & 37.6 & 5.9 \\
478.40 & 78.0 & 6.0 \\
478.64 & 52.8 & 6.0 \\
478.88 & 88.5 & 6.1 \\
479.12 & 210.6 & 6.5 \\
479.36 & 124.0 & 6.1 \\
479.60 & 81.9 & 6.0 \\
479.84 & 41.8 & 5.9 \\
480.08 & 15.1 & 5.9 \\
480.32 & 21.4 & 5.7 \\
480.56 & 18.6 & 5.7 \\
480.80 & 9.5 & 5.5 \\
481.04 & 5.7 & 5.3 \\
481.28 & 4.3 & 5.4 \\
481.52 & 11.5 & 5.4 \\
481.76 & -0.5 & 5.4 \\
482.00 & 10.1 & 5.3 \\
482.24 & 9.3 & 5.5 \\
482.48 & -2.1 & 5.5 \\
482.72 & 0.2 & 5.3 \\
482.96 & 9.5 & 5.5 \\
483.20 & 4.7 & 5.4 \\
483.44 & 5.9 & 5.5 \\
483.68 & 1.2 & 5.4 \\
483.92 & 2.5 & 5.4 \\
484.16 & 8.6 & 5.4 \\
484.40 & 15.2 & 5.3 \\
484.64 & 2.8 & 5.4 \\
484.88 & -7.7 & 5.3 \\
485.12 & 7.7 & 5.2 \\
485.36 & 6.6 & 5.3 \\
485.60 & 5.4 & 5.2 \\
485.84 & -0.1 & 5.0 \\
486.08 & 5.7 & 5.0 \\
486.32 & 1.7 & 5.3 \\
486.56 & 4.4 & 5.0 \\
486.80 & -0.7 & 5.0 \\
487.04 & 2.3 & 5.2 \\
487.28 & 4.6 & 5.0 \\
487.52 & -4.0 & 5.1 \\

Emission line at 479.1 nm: Ly-alpha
